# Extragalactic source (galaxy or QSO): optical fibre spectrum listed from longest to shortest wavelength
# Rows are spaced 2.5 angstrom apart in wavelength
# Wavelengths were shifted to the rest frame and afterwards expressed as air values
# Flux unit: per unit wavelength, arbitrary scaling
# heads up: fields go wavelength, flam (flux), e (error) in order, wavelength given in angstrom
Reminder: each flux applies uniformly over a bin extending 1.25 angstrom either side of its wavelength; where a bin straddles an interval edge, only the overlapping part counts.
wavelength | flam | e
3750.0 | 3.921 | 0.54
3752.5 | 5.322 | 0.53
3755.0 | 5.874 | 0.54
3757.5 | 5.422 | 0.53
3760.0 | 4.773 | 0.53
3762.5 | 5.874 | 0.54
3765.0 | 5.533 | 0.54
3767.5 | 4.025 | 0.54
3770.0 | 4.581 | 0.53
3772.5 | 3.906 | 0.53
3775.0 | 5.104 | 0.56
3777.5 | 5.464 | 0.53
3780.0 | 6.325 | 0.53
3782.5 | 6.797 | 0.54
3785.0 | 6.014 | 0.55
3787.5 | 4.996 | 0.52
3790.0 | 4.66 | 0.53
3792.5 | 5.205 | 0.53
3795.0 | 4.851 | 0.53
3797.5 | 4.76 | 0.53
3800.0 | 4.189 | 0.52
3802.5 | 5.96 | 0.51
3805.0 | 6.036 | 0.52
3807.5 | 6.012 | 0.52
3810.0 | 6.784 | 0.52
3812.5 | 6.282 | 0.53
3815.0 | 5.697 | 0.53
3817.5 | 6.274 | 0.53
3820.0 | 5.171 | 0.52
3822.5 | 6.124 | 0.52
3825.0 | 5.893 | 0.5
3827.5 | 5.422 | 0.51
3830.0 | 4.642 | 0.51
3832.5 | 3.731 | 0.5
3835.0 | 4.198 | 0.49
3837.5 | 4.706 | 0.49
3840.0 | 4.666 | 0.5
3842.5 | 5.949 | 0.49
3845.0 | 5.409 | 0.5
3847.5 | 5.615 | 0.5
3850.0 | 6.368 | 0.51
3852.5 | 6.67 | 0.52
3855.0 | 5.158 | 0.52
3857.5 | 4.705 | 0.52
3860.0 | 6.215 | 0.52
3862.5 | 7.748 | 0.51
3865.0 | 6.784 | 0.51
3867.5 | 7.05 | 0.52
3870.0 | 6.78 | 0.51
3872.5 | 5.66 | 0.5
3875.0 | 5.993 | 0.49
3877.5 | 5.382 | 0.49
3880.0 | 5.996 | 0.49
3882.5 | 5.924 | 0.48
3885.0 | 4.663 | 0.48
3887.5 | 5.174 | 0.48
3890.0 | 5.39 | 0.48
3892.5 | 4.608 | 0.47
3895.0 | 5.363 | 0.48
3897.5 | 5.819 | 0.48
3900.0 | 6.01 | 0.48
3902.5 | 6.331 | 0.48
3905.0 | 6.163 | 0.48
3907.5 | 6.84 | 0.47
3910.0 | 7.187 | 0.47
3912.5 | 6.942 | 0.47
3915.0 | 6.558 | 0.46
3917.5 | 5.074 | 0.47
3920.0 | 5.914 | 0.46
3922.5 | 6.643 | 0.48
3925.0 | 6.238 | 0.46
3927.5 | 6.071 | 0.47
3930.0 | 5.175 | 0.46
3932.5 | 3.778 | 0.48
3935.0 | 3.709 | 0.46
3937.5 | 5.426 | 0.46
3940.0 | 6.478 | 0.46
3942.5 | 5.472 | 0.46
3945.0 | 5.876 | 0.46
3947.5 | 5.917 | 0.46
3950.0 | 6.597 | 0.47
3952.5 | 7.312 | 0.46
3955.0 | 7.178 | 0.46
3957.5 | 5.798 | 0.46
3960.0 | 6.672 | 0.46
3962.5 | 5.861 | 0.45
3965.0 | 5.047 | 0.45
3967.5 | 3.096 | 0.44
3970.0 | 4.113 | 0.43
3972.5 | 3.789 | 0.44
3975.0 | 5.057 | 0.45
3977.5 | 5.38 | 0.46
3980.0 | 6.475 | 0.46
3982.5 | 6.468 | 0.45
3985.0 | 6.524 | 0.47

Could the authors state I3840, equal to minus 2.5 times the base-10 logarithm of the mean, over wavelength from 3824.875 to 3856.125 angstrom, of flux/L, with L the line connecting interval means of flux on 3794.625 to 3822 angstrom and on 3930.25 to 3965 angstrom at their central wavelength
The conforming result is 0.09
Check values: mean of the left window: 5.68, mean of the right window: 5.8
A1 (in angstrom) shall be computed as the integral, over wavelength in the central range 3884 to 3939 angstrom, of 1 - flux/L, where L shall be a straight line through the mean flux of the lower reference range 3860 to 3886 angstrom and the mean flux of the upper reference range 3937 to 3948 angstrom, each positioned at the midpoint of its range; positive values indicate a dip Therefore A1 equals 2.9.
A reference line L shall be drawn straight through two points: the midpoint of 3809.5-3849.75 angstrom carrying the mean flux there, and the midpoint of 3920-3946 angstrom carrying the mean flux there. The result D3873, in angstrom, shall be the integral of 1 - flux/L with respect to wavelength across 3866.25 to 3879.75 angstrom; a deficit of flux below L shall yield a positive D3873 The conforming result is -1.8 angstrom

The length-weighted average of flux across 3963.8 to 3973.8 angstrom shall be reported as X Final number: 4.01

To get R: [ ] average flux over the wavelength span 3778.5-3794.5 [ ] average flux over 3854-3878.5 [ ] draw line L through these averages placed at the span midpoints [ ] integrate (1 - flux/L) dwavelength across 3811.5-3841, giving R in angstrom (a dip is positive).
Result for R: 3.3 angstrom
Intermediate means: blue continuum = 5.62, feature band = 5.23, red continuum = 6.17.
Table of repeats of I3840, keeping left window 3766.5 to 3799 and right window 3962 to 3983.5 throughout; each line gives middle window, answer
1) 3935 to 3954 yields -0.198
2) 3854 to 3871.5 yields -0.245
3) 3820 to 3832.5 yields -0.043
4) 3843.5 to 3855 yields -0.166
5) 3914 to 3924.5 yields -0.201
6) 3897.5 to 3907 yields -0.221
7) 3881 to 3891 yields -0.053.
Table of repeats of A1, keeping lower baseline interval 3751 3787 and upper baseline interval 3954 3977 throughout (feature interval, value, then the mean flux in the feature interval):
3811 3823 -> -1.40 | 5.91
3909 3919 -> -2.30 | 6.41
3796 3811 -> -0.80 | 5.59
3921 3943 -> -1.07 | 5.45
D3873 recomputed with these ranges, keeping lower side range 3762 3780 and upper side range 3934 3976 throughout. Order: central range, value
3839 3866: -3.73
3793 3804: 0.17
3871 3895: -0.59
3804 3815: -2.43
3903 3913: -2.54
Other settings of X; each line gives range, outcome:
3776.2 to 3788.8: 5.91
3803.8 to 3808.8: 6.03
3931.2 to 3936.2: 3.76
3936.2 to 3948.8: 5.83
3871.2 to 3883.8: 5.79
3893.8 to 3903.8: 5.88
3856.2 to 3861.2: 5.45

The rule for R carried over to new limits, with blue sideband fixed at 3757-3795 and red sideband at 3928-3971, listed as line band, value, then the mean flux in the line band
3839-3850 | -0.4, 5.54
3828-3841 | 2.2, 4.44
